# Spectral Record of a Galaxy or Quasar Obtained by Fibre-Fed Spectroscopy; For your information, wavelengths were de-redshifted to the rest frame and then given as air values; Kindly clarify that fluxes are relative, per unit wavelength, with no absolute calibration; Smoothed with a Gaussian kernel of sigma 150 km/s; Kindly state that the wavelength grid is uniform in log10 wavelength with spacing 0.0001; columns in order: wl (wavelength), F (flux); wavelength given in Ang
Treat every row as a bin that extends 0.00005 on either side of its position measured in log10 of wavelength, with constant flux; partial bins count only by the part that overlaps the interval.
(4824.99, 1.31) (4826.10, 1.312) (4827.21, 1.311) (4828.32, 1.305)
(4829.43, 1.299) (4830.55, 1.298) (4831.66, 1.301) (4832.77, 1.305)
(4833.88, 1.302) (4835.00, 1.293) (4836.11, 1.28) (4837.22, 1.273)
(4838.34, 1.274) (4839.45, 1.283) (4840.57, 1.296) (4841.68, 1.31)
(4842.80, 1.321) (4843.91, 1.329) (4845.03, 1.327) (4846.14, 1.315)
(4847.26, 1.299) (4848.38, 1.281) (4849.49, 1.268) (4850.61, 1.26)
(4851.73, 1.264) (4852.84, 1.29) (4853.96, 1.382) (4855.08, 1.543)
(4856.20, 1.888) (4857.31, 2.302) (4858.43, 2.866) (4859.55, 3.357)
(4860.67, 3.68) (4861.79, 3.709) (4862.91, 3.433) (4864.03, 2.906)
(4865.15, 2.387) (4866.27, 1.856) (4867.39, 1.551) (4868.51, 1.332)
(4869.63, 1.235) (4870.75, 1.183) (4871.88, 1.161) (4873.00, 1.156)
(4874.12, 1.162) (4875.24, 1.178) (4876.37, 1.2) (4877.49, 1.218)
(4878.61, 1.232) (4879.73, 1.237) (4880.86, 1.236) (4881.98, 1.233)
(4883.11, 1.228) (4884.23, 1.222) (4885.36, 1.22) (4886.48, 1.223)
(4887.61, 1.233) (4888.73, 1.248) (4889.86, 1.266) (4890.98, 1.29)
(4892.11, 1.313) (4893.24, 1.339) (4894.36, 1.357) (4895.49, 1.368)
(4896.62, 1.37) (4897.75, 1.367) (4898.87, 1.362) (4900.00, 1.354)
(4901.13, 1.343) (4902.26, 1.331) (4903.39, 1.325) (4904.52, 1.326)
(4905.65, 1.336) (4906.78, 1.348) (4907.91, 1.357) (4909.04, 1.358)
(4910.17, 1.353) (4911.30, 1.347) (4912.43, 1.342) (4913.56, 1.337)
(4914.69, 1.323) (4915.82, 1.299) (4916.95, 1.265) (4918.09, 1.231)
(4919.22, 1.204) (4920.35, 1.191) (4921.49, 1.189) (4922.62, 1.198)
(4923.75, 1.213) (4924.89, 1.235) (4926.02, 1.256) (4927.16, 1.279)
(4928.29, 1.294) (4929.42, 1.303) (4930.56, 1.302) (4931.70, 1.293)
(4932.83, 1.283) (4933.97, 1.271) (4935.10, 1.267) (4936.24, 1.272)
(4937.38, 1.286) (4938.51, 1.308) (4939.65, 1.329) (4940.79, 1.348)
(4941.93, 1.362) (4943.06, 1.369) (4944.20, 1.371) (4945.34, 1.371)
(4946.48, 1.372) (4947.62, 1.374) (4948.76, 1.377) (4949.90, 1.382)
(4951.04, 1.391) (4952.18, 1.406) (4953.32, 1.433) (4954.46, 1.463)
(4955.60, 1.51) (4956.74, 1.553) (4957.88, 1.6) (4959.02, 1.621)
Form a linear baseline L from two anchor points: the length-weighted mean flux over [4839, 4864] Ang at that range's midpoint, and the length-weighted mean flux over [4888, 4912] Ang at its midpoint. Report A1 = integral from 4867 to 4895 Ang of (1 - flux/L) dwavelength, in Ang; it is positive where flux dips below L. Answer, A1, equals 5.38 Ang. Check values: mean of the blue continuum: 1.89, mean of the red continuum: 1.34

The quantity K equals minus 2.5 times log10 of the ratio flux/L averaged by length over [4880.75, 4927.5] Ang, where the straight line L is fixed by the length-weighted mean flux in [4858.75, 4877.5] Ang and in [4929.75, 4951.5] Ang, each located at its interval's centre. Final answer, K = 0.28 mag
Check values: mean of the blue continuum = 2.01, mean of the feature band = 1.29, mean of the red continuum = 1.33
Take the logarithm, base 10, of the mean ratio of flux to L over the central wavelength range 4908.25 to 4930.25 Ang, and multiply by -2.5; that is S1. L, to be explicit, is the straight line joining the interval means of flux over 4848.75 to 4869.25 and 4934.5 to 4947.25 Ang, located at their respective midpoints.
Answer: 0.21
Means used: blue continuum 2.17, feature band 1.28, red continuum 1.33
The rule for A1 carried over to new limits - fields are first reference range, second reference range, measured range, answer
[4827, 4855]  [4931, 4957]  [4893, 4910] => -0.15 Ang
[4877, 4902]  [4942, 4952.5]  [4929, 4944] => 0.57 Ang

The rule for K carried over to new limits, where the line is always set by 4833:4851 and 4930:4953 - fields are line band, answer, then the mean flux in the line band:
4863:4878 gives -0.19 mag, 1.56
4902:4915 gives -0.01 mag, 1.34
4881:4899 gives 0.02 mag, 1.29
